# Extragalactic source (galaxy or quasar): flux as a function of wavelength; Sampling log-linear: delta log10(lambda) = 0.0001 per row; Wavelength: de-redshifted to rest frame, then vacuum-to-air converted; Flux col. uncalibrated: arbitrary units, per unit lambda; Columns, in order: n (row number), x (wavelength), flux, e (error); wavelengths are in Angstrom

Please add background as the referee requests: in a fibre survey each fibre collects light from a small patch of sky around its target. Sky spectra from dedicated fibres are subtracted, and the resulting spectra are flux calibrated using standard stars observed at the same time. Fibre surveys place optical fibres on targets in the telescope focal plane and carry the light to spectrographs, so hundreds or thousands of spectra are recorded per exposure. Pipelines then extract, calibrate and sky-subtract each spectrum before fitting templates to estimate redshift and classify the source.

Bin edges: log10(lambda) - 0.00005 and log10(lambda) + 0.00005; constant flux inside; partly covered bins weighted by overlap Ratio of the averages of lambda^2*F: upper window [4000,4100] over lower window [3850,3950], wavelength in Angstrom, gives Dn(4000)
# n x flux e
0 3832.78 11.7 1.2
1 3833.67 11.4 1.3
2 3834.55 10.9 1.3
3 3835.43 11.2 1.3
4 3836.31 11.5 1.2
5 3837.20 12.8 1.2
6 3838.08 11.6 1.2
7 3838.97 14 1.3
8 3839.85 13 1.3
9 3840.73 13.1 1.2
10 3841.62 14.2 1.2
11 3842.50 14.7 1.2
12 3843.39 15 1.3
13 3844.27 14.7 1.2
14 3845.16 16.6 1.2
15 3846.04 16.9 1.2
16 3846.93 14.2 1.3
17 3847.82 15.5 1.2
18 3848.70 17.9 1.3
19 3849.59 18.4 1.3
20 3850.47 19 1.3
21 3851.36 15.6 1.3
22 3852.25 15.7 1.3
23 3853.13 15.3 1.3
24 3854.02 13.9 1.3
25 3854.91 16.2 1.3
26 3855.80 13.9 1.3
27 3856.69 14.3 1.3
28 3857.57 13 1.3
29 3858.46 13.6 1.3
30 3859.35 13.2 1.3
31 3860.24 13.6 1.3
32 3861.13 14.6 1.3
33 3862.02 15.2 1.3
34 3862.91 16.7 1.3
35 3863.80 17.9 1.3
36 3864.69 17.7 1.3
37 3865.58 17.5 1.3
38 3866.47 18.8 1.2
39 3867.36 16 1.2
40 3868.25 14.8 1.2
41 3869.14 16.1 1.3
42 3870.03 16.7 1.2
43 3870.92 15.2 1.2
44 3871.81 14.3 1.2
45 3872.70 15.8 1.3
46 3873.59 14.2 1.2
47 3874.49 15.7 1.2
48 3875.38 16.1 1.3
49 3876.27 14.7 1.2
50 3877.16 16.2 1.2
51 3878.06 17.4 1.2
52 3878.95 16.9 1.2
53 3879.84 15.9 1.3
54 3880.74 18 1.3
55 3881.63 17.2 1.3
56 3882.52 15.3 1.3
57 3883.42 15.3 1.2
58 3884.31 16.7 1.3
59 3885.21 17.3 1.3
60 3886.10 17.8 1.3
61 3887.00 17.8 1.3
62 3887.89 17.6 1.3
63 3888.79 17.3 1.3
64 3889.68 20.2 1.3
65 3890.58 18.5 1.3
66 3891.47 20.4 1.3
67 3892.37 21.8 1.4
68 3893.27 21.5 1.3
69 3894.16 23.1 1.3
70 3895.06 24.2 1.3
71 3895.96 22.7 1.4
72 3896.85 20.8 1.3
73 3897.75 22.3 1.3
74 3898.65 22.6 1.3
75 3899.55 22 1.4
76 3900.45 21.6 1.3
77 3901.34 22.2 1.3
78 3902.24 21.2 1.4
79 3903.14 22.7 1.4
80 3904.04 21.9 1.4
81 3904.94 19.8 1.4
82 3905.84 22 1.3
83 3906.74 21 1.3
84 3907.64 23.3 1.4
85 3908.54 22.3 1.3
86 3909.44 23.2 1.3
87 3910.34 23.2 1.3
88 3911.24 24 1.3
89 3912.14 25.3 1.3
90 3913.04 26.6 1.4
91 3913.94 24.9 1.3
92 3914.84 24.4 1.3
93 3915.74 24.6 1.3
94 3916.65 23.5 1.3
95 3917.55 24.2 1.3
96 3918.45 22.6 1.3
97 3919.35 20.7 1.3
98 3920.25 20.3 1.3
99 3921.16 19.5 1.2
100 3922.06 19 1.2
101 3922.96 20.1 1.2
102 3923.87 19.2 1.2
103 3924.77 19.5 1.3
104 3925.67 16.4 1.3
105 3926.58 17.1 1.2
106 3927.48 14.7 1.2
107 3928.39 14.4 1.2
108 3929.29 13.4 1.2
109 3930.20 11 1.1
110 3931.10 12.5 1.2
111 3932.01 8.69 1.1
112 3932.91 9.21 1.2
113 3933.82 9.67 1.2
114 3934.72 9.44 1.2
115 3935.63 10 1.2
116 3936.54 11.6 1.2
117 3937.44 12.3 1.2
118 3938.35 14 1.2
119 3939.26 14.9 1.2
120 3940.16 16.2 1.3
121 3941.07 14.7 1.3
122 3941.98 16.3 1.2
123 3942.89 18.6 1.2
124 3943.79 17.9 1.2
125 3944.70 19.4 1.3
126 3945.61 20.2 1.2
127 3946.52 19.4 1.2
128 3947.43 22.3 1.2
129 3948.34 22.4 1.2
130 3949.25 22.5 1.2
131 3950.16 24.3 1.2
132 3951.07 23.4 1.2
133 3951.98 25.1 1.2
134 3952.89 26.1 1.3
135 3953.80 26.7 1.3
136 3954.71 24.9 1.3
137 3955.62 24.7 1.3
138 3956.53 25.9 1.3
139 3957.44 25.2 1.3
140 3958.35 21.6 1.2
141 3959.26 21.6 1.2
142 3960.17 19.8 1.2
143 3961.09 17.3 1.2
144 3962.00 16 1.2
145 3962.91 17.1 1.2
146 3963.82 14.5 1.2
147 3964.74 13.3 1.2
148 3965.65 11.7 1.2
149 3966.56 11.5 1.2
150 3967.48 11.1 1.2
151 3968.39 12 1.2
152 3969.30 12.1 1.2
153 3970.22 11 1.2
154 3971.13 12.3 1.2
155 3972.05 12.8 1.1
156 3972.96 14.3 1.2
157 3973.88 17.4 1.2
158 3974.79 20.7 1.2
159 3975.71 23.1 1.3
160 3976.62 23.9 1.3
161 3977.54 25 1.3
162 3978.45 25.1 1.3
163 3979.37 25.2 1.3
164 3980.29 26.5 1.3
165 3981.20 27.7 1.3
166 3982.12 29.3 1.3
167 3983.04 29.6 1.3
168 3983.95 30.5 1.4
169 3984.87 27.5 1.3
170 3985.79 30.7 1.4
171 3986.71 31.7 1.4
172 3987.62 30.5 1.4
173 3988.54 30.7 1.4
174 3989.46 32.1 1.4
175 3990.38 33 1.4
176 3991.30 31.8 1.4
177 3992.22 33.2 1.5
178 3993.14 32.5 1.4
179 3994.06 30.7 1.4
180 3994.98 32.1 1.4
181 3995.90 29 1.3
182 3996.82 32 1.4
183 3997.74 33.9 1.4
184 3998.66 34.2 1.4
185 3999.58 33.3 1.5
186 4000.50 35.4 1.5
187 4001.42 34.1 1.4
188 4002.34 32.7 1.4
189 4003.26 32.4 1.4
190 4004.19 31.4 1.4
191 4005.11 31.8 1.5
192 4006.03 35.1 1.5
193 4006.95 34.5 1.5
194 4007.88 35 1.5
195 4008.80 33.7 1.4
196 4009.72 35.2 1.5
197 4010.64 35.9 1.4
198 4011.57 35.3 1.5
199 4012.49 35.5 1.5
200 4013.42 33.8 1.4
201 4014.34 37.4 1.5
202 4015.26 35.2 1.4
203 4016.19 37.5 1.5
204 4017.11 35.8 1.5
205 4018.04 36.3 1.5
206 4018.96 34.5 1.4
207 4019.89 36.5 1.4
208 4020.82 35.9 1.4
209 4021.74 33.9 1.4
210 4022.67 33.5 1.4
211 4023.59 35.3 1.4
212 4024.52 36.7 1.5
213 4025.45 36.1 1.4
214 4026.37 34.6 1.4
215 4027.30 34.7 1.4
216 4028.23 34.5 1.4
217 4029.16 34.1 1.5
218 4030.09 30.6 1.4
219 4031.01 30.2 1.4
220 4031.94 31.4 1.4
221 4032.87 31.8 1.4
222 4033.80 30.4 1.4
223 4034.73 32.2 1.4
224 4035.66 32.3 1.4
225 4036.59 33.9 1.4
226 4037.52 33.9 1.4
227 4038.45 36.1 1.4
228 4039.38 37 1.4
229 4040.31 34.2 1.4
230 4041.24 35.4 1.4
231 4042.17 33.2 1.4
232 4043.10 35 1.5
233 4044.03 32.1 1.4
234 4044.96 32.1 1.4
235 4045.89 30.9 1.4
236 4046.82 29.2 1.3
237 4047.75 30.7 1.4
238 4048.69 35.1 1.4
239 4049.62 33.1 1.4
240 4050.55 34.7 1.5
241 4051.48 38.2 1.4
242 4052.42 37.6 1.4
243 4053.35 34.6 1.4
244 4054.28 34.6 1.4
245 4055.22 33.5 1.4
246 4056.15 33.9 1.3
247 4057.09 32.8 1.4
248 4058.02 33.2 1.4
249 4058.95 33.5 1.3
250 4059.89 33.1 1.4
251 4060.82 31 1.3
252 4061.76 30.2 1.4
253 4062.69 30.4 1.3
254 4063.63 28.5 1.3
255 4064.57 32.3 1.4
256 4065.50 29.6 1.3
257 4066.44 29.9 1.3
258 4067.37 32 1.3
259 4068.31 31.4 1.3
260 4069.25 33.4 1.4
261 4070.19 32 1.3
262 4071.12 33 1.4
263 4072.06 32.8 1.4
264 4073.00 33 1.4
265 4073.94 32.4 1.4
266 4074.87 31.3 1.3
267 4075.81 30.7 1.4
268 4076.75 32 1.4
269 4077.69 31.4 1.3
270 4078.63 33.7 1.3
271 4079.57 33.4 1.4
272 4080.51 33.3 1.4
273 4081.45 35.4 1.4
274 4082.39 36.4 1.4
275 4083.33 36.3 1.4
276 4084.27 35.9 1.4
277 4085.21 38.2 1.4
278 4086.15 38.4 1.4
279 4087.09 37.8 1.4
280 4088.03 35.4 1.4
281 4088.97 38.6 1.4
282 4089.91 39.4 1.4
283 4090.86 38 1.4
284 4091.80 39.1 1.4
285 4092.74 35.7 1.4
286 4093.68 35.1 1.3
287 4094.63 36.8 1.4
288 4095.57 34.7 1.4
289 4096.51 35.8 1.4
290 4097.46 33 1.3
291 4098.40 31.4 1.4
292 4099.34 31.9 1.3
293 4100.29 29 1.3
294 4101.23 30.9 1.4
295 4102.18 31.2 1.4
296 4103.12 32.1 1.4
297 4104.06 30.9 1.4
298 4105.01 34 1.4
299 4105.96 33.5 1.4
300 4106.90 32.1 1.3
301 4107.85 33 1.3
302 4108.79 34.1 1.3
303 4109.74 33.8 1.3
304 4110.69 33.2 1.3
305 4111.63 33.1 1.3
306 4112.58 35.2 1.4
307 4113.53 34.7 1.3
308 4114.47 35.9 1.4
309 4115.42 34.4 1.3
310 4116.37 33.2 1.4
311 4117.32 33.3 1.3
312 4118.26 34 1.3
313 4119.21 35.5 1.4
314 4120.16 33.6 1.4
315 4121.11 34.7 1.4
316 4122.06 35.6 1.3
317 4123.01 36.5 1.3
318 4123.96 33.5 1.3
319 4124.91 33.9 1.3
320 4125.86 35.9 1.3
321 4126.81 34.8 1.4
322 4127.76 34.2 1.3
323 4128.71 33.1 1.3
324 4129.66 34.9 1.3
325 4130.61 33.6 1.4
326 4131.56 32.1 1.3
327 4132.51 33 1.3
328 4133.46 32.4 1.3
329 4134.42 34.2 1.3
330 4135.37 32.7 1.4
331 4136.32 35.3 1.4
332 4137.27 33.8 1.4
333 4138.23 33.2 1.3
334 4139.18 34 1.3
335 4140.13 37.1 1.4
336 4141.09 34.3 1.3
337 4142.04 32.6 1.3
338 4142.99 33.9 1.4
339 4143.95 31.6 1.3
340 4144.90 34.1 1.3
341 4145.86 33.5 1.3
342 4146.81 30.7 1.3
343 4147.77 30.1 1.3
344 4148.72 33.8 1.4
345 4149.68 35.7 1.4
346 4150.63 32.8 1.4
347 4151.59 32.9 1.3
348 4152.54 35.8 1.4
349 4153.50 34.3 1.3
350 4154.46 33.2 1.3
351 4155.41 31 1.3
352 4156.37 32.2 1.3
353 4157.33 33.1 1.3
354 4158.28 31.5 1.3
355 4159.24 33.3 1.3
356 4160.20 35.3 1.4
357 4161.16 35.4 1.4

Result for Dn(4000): 2.04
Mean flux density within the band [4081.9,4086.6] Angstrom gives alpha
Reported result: 37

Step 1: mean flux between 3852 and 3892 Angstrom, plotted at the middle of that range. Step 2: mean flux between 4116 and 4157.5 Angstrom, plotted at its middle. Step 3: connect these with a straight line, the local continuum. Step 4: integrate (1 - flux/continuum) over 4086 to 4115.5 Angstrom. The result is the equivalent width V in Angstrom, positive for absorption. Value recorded -2.9 Angstrom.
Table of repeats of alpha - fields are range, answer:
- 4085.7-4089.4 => 37.6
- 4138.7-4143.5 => 34.4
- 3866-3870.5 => 16.5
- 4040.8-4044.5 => 33.9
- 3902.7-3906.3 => 21.6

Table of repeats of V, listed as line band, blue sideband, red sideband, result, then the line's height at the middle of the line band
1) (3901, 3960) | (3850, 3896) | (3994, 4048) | 8.9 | 23.4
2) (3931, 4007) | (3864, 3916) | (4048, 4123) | 8.6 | 25.3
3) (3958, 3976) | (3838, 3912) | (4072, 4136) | 6.5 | 24.3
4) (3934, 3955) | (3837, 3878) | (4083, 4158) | 2.9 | 21.6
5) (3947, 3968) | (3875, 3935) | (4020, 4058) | 3.7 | 24.9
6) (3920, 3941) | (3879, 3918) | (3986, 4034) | 8.7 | 24.7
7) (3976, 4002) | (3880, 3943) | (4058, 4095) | -4.5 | 25.9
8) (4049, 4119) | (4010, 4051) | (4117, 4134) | 0.8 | 34.1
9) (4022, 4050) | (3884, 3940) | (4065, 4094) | -2.7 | 30.4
